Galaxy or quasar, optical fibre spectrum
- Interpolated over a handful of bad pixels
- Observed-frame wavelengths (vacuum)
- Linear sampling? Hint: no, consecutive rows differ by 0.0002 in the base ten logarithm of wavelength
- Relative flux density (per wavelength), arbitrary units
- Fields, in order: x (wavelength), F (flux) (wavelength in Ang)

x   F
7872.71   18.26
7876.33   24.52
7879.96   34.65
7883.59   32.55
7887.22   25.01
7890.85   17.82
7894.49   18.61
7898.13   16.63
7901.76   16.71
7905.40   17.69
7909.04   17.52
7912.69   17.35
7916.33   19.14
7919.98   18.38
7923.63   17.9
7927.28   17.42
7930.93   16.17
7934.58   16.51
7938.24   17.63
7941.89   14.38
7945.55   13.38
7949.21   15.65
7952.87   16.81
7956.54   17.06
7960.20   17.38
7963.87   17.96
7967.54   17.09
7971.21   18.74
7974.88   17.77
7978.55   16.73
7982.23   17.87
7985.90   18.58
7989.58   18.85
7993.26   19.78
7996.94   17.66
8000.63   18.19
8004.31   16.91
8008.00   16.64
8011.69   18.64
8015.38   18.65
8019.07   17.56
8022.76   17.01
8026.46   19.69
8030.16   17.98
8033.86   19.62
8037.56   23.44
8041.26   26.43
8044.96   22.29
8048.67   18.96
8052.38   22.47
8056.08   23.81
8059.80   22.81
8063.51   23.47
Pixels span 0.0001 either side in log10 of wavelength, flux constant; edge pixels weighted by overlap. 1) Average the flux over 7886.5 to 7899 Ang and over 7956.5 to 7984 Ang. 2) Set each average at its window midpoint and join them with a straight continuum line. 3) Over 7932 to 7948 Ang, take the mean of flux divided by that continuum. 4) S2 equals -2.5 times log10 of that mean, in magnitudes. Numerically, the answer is 0.18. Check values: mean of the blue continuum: 19.2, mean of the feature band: 15.5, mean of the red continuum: 17.6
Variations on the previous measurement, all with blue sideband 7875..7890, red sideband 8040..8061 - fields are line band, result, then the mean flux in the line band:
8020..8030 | 0.28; 18.2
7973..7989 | 0.37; 17.8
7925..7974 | 0.49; 16.7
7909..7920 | 0.45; 18.1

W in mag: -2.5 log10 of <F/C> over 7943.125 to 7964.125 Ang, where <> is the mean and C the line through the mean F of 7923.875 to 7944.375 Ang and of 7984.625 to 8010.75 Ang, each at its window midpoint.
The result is 0.05 mag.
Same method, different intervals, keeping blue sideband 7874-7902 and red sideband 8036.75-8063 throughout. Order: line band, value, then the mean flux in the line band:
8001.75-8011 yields 0.324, 17.1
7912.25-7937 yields 0.313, 17.6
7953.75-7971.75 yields 0.308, 17.5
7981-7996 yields 0.229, 18.7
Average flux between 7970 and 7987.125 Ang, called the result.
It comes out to 17.9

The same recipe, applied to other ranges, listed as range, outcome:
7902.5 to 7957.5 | 16.9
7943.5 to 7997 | 17.4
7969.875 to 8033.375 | 18.1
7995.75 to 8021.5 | 17.7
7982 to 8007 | 18.2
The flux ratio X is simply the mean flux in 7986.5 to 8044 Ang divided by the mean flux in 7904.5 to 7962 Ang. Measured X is 1.14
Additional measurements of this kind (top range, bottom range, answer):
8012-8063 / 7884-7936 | 1.13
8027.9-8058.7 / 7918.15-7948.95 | 1.33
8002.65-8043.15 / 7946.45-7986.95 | 1.12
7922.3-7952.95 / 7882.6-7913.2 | 0.82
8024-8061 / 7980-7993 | 1.17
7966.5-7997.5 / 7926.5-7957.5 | 1.13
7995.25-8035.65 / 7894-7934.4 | 1.03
